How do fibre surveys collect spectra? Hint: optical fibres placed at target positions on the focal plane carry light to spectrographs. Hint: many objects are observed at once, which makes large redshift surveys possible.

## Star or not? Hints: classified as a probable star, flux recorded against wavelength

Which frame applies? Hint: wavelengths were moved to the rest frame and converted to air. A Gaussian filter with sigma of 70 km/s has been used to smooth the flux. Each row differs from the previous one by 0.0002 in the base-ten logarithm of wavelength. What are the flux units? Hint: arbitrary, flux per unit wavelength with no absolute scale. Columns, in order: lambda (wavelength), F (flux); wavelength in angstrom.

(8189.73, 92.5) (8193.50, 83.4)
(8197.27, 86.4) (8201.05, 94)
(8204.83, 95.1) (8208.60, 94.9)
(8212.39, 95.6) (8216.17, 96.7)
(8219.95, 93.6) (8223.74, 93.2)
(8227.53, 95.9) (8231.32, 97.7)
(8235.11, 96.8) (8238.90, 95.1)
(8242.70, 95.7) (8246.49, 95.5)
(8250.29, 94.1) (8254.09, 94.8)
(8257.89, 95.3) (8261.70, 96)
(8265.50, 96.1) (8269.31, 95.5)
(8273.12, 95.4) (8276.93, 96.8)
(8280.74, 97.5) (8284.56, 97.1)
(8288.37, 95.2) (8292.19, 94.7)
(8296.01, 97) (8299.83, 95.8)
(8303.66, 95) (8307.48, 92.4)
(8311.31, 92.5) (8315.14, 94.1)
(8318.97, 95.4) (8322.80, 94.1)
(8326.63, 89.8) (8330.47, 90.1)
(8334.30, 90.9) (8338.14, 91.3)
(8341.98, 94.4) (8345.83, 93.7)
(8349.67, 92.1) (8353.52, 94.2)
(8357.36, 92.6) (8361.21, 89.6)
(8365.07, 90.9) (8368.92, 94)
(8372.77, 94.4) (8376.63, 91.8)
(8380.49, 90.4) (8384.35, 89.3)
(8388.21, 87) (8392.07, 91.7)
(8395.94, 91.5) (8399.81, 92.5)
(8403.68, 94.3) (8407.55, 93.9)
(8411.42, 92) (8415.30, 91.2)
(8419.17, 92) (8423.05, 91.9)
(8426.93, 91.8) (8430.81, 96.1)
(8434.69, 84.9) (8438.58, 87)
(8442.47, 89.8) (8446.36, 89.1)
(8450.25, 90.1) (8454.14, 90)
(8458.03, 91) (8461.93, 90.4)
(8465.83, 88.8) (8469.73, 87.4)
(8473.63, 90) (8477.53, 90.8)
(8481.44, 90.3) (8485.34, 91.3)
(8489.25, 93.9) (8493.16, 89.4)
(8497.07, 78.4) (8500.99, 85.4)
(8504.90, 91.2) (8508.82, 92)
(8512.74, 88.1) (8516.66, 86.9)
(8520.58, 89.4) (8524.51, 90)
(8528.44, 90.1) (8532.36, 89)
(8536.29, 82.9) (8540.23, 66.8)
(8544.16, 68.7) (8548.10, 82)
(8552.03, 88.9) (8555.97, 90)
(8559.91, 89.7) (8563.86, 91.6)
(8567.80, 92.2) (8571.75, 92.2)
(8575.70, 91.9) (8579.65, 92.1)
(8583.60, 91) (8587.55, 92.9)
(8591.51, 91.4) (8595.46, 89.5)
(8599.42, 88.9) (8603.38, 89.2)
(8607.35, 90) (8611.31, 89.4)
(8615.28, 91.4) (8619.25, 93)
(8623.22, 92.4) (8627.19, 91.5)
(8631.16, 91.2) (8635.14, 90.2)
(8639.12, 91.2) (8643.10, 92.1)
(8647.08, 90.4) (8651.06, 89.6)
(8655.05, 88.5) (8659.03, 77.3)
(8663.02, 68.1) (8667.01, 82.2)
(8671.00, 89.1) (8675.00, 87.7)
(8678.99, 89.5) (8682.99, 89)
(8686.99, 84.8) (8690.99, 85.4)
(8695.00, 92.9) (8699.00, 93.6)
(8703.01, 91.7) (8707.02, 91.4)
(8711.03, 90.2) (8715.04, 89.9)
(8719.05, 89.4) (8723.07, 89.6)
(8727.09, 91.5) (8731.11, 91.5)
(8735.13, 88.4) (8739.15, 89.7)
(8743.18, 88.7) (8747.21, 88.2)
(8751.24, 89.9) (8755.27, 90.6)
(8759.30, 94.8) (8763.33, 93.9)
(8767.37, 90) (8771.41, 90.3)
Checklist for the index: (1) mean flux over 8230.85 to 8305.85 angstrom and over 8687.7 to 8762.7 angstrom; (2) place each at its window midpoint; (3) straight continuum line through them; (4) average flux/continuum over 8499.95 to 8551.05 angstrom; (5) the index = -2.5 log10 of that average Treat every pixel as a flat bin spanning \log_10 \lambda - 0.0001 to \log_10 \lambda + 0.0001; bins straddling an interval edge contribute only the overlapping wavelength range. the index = 0.096 mag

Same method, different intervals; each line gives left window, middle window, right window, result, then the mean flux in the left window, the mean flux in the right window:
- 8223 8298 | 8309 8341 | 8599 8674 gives 0.03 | 95.8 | 88.2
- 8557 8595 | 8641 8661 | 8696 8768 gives 0.04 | 91.5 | 90.8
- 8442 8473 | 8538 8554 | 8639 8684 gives 0.15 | 89.6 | 86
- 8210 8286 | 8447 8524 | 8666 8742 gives 0.04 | 95.7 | 89.4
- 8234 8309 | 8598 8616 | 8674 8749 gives 0.02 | 95.6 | 89.7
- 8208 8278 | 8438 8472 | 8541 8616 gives 0.02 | 95.5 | 88.7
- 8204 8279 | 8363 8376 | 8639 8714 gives 0.00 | 95.5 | 87.6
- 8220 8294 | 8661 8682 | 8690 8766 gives 0.10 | 95.7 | 90.7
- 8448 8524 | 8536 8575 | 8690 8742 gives 0.06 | 89.2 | 90.5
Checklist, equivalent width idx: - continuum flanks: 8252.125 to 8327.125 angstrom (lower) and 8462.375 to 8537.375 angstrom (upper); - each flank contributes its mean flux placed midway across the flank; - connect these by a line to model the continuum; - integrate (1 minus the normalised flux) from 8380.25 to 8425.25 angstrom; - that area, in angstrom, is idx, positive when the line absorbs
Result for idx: 0.1 angstrom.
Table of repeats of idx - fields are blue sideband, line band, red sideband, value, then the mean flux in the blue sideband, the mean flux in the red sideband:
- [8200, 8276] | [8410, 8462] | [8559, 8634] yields 1.4 angstrom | 95.4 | 91.1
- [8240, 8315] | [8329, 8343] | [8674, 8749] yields 0.4 angstrom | 95.3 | 89.7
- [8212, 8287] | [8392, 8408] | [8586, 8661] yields 0.1 angstrom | 95.7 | 90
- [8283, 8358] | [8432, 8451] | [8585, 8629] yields 0.8 angstrom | 93.6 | 90.9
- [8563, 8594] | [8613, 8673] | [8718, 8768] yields 2.3 angstrom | 91.9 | 90.5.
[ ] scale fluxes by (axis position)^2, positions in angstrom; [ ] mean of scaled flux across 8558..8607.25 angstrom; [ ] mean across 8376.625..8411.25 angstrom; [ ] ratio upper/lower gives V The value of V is 1.04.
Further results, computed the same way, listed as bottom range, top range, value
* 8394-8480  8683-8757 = 1.06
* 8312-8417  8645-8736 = 1.03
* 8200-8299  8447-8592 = 0.99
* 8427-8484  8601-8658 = 1.05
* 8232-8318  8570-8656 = 1.03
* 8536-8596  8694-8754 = 1.08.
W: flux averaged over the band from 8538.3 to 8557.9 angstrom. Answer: 79.3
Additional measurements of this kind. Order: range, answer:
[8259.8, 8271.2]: 95.9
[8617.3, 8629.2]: 92.3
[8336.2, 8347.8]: 93.1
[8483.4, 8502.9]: 87.7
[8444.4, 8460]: 90.1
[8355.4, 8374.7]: 92.3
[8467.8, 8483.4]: 89.7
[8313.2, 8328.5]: 93.4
